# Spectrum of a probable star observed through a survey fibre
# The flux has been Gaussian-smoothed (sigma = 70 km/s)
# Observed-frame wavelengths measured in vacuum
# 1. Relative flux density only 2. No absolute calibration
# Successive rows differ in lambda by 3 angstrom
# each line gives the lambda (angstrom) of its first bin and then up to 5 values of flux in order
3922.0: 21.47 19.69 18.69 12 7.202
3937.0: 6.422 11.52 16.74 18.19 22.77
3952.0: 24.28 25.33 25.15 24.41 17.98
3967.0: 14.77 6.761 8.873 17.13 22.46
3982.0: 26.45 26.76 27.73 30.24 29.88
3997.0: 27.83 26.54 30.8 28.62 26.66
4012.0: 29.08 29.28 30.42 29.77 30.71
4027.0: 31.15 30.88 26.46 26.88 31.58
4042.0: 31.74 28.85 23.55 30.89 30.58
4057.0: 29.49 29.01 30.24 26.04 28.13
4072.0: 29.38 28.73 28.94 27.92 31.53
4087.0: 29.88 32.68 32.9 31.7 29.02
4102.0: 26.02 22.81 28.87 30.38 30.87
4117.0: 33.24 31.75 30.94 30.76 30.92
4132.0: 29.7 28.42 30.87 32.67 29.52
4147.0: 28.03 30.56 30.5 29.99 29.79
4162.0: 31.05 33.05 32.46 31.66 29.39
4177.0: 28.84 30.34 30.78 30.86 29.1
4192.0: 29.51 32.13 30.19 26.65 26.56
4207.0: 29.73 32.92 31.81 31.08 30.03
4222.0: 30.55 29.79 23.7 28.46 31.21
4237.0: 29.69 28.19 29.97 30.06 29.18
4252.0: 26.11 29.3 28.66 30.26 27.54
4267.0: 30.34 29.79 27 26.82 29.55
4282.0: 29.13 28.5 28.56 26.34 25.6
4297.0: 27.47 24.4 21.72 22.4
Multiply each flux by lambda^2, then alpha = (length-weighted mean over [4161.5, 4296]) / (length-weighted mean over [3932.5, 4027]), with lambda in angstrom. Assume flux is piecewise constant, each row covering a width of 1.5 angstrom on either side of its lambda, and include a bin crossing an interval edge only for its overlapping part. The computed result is 1.45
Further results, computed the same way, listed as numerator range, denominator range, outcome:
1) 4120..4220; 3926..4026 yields 1.50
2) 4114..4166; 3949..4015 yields 1.39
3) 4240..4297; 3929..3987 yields 1.86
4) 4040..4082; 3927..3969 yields 1.75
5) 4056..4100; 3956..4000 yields 1.41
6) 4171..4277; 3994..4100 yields 1.09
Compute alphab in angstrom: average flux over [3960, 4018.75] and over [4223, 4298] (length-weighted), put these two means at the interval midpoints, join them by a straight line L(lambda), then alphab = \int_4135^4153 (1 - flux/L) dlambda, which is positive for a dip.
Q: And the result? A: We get -2.4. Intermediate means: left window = 24.1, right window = 28.5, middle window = 30.2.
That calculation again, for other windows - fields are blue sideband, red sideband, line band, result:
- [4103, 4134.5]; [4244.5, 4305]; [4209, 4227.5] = -1.32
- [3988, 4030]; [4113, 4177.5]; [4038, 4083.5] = 1.23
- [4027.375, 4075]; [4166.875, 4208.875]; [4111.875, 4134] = -1.24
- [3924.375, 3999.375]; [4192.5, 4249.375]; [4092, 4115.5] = -3.66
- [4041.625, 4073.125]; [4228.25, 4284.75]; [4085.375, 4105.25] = -0.63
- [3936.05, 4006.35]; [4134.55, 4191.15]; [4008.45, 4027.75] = -4.81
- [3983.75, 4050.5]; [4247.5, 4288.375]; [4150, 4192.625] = -2.68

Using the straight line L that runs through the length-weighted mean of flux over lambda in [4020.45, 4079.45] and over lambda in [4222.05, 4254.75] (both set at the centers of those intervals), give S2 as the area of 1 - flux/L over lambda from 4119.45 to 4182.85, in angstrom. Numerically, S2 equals -3.5 angstrom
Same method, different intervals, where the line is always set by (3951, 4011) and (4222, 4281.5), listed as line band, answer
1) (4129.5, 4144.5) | -2.2 angstrom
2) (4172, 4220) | -4.0 angstrom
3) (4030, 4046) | -3.0 angstrom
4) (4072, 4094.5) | -4.3 angstrom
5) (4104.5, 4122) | -2.7 angstrom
